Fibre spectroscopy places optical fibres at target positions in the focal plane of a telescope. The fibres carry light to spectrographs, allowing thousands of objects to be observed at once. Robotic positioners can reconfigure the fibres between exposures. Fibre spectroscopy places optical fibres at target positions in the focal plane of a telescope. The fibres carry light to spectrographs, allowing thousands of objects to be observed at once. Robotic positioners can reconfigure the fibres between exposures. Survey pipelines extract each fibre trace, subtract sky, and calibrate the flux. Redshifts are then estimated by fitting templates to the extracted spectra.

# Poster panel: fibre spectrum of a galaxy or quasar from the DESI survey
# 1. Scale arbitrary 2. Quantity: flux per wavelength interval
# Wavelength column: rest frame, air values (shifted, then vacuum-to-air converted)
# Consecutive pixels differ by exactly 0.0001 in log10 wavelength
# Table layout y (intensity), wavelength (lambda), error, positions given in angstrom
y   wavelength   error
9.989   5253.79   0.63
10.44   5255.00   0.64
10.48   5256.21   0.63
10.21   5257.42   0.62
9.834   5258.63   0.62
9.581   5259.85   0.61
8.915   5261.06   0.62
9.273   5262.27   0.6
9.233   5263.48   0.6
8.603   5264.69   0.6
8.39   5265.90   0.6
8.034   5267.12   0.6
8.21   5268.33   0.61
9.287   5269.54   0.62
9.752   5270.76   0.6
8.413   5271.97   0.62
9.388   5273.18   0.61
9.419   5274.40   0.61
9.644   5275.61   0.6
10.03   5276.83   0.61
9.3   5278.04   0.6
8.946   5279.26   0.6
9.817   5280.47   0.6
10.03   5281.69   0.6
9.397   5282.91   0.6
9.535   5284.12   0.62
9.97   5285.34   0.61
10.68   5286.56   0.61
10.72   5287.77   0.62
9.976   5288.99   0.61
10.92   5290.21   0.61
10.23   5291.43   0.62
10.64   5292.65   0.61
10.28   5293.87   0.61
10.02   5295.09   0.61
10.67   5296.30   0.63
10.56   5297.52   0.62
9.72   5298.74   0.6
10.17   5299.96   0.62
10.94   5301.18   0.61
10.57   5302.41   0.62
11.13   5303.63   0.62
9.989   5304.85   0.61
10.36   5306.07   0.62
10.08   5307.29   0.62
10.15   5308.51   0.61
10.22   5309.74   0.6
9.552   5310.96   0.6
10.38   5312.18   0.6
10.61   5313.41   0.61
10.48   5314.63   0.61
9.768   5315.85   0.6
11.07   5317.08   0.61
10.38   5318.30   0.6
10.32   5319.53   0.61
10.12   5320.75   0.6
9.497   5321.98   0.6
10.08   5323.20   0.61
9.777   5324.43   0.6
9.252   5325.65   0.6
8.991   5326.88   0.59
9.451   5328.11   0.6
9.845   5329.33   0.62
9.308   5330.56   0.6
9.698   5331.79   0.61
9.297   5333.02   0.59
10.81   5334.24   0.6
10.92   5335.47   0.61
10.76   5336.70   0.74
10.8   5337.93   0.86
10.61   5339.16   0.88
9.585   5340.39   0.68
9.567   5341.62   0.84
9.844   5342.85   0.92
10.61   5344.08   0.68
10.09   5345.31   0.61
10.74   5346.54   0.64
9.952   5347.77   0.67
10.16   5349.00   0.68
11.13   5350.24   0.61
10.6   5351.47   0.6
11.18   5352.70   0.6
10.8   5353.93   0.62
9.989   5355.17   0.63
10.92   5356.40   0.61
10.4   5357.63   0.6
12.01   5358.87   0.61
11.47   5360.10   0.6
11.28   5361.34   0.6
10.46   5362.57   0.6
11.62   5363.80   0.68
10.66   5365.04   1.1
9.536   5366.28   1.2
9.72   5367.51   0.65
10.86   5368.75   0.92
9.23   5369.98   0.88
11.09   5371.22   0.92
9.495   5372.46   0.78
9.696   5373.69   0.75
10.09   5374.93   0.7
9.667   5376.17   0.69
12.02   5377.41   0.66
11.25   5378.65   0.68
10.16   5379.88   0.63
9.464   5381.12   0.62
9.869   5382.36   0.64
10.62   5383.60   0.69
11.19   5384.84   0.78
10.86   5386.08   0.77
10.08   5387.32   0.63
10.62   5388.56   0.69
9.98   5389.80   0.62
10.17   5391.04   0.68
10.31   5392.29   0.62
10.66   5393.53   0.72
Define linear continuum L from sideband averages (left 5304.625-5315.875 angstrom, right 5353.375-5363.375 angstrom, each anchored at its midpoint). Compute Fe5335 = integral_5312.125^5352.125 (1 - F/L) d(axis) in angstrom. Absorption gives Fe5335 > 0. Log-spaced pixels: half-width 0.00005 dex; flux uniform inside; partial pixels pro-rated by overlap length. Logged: 1.5 angstrom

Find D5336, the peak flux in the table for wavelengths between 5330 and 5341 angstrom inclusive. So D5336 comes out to 10.92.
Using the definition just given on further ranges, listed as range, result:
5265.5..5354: 11.18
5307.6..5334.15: 11.07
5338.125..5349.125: 10.74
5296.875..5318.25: 11.13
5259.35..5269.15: 9.581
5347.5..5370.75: 12.01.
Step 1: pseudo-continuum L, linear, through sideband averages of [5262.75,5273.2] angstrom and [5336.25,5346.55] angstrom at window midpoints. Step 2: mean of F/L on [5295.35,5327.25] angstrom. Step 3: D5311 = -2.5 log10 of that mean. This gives -0.06 mag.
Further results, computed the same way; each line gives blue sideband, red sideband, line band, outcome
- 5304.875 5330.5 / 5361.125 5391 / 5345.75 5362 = -0.059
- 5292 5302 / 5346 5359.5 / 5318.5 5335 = 0.086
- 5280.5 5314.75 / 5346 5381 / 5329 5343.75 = 0.036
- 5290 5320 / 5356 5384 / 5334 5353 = 0.000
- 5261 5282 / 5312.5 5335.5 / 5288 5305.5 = -0.096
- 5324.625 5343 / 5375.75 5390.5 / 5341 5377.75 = -0.028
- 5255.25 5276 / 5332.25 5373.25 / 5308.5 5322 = -0.032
